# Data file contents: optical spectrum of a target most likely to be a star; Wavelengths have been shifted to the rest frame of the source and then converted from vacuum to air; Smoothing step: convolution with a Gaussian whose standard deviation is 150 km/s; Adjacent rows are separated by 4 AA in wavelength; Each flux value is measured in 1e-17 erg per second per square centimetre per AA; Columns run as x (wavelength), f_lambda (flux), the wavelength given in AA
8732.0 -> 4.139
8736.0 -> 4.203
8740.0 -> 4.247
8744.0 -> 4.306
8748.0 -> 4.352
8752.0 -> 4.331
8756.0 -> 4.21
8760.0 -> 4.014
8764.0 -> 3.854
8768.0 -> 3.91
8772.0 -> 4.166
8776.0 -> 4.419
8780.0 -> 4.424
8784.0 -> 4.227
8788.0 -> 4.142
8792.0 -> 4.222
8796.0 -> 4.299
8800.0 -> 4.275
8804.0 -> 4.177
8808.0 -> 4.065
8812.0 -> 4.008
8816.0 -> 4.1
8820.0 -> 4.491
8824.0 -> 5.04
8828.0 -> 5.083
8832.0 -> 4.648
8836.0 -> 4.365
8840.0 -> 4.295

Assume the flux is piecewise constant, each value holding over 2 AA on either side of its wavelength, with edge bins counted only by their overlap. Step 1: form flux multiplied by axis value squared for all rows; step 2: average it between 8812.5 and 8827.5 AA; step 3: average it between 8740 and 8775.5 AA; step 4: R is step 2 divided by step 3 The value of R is 1.11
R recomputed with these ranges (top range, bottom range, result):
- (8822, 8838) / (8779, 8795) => 1.14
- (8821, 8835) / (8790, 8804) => 1.15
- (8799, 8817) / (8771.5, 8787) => 0.96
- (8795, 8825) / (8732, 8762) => 1.03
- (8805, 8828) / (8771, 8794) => 1.04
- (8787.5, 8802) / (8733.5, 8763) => 1.02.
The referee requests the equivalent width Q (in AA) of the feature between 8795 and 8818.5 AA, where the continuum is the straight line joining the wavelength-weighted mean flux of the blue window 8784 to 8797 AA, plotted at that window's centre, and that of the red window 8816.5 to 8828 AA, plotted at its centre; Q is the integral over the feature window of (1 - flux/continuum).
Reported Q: 1.7 AA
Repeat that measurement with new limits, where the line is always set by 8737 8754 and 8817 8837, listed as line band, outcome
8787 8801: 0.95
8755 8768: 1.15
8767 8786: 0.91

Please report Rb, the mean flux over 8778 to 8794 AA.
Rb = 4.25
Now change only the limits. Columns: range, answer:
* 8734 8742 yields 4.22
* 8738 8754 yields 4.31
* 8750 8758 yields 4.27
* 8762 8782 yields 4.15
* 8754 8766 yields 4.03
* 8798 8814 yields 4.13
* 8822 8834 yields 4.92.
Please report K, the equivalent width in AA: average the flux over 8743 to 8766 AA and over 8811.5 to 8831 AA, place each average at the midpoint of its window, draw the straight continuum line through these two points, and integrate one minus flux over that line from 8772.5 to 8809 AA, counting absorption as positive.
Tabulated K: 1.21 AA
